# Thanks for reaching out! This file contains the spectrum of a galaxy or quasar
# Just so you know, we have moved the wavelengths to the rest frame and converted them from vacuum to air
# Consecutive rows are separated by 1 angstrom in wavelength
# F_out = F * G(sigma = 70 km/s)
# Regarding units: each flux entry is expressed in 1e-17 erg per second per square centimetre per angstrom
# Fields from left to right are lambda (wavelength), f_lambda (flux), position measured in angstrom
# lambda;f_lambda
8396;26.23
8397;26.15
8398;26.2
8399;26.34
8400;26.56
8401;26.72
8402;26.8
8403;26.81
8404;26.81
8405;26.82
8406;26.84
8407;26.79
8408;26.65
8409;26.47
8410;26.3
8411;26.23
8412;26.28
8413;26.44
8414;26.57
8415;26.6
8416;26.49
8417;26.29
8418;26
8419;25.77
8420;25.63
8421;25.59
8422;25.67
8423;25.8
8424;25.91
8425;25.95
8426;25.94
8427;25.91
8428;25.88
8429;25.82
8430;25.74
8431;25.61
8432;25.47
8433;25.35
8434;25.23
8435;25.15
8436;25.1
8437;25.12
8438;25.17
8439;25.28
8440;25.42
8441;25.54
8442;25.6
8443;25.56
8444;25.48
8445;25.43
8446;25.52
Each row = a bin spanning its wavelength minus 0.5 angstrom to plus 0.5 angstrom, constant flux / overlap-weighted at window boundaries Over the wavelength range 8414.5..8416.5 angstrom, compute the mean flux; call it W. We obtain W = 26.5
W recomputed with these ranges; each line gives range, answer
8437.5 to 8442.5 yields 25.4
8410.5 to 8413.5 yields 26.3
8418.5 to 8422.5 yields 25.7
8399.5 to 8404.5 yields 26.7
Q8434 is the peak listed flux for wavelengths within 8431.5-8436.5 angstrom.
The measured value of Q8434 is 25.47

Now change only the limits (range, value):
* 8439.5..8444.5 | 25.6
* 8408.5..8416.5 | 26.6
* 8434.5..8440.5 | 25.42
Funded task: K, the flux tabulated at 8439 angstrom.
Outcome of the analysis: 25.28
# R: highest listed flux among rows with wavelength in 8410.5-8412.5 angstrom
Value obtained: 26.28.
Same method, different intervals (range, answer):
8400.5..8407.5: 26.84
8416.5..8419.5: 26.29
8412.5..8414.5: 26.57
